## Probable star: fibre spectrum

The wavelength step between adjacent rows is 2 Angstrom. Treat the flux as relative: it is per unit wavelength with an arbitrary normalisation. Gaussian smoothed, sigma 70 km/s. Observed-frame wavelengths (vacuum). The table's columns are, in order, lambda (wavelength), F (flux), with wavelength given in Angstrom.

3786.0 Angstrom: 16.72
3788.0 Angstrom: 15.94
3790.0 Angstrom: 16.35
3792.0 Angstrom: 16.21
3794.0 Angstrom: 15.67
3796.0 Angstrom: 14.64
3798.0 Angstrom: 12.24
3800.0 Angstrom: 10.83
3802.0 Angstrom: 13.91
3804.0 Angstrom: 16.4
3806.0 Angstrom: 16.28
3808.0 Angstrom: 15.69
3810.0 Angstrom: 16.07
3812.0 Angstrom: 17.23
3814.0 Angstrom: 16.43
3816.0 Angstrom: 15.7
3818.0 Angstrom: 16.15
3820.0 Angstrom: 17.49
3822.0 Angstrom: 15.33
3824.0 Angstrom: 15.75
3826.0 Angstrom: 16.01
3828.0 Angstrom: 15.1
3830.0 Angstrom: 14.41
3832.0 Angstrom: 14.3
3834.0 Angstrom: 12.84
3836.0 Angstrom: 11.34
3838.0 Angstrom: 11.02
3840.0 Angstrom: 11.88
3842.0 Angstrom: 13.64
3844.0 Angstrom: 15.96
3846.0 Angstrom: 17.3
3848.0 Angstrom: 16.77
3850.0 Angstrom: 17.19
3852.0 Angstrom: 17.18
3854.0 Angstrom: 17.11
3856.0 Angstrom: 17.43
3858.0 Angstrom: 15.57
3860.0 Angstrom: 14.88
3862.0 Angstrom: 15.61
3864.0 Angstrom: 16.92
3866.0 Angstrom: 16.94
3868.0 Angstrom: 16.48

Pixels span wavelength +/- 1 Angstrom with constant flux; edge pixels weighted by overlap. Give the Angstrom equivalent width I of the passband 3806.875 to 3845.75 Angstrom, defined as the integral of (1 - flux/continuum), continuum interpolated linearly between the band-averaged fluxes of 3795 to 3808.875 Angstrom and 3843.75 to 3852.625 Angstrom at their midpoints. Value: 1.7 Angstrom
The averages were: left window 14.3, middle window 14.9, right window 16.9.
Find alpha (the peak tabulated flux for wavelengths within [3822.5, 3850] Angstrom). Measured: 17.3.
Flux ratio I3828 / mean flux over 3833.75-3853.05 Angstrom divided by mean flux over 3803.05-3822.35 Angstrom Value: 0.89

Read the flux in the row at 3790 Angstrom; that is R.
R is 16.35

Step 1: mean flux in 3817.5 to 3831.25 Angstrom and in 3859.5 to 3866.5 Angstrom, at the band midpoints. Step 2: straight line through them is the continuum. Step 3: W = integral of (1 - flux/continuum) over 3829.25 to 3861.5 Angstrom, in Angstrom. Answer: 2.0 Angstrom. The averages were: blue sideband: 15.7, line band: 14.9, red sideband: 16.1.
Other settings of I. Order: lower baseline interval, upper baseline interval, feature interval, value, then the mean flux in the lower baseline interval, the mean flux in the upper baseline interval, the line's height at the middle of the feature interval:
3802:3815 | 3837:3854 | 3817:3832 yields 0.1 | 16.2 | 15.2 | 15.8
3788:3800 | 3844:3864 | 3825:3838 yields 1.7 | 14.7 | 16.5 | 15.9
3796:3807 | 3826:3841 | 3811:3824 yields -2.6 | 14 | 13.2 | 13.6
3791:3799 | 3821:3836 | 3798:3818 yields -0.9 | 14.7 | 14.6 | 14.7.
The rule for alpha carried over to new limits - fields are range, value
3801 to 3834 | 17.49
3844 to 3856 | 17.43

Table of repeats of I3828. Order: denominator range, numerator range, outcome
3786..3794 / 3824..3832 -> 0.94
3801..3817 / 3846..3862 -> 1.04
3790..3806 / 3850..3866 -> 1.13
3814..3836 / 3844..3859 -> 1.11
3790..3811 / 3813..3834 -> 1.04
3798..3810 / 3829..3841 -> 0.87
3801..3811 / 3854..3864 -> 1.03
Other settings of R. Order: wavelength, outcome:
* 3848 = 16.77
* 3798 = 12.24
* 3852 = 17.18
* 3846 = 17.3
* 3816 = 15.7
